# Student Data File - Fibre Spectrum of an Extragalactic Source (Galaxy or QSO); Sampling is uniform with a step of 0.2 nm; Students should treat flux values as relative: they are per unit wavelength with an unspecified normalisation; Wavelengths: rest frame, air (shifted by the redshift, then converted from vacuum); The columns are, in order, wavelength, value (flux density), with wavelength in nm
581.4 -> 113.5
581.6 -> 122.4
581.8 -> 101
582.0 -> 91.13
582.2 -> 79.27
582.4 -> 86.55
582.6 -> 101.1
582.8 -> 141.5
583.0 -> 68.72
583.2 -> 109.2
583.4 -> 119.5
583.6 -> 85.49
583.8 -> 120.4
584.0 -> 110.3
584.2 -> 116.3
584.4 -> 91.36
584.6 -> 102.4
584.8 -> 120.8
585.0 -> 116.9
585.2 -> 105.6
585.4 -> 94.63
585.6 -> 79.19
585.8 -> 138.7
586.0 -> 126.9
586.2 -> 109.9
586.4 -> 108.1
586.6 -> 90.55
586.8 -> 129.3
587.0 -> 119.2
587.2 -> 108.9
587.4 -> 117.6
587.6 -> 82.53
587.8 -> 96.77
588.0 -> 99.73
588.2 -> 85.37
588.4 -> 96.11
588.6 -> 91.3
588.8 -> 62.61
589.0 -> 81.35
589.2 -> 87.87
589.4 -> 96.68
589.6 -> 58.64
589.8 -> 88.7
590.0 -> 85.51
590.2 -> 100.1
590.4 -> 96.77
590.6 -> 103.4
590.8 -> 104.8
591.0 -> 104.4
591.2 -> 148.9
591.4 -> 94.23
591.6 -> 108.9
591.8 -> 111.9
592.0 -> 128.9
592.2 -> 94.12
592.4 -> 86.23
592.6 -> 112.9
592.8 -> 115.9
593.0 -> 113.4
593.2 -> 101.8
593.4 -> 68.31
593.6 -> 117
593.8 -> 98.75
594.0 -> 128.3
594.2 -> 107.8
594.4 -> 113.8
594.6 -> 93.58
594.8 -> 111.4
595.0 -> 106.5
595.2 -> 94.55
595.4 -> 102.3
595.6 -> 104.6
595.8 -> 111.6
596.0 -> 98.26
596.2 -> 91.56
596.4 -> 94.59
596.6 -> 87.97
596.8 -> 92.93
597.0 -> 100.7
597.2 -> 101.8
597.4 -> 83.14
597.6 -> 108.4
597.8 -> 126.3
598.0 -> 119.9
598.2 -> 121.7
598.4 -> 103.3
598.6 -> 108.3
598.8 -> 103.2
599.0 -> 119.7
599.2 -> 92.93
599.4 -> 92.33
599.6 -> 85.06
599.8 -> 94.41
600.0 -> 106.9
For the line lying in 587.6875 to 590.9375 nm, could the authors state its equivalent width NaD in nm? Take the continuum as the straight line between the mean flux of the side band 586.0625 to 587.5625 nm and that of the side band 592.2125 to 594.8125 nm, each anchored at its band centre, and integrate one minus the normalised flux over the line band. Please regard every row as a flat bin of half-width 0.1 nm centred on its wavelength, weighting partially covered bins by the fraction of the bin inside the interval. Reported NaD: 0.56 nm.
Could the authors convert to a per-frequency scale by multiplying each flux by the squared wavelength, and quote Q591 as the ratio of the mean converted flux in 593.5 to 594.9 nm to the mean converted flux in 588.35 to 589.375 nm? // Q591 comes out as 1.33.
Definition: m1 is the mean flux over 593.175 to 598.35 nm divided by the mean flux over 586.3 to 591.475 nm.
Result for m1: 1.1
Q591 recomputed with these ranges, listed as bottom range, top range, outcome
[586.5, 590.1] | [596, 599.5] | 1.14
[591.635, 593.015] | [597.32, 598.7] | 1.04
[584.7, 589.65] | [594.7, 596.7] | 1.03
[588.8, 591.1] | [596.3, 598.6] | 1.18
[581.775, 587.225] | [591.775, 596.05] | 1.03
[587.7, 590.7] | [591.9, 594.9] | 1.21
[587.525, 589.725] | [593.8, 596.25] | 1.26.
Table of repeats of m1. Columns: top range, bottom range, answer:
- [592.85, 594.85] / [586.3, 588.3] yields 1.02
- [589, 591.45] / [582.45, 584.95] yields 0.91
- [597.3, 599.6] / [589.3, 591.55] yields 1.08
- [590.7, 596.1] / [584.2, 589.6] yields 1.06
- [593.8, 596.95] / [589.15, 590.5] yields 1.17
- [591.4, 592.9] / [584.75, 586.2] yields 0.96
